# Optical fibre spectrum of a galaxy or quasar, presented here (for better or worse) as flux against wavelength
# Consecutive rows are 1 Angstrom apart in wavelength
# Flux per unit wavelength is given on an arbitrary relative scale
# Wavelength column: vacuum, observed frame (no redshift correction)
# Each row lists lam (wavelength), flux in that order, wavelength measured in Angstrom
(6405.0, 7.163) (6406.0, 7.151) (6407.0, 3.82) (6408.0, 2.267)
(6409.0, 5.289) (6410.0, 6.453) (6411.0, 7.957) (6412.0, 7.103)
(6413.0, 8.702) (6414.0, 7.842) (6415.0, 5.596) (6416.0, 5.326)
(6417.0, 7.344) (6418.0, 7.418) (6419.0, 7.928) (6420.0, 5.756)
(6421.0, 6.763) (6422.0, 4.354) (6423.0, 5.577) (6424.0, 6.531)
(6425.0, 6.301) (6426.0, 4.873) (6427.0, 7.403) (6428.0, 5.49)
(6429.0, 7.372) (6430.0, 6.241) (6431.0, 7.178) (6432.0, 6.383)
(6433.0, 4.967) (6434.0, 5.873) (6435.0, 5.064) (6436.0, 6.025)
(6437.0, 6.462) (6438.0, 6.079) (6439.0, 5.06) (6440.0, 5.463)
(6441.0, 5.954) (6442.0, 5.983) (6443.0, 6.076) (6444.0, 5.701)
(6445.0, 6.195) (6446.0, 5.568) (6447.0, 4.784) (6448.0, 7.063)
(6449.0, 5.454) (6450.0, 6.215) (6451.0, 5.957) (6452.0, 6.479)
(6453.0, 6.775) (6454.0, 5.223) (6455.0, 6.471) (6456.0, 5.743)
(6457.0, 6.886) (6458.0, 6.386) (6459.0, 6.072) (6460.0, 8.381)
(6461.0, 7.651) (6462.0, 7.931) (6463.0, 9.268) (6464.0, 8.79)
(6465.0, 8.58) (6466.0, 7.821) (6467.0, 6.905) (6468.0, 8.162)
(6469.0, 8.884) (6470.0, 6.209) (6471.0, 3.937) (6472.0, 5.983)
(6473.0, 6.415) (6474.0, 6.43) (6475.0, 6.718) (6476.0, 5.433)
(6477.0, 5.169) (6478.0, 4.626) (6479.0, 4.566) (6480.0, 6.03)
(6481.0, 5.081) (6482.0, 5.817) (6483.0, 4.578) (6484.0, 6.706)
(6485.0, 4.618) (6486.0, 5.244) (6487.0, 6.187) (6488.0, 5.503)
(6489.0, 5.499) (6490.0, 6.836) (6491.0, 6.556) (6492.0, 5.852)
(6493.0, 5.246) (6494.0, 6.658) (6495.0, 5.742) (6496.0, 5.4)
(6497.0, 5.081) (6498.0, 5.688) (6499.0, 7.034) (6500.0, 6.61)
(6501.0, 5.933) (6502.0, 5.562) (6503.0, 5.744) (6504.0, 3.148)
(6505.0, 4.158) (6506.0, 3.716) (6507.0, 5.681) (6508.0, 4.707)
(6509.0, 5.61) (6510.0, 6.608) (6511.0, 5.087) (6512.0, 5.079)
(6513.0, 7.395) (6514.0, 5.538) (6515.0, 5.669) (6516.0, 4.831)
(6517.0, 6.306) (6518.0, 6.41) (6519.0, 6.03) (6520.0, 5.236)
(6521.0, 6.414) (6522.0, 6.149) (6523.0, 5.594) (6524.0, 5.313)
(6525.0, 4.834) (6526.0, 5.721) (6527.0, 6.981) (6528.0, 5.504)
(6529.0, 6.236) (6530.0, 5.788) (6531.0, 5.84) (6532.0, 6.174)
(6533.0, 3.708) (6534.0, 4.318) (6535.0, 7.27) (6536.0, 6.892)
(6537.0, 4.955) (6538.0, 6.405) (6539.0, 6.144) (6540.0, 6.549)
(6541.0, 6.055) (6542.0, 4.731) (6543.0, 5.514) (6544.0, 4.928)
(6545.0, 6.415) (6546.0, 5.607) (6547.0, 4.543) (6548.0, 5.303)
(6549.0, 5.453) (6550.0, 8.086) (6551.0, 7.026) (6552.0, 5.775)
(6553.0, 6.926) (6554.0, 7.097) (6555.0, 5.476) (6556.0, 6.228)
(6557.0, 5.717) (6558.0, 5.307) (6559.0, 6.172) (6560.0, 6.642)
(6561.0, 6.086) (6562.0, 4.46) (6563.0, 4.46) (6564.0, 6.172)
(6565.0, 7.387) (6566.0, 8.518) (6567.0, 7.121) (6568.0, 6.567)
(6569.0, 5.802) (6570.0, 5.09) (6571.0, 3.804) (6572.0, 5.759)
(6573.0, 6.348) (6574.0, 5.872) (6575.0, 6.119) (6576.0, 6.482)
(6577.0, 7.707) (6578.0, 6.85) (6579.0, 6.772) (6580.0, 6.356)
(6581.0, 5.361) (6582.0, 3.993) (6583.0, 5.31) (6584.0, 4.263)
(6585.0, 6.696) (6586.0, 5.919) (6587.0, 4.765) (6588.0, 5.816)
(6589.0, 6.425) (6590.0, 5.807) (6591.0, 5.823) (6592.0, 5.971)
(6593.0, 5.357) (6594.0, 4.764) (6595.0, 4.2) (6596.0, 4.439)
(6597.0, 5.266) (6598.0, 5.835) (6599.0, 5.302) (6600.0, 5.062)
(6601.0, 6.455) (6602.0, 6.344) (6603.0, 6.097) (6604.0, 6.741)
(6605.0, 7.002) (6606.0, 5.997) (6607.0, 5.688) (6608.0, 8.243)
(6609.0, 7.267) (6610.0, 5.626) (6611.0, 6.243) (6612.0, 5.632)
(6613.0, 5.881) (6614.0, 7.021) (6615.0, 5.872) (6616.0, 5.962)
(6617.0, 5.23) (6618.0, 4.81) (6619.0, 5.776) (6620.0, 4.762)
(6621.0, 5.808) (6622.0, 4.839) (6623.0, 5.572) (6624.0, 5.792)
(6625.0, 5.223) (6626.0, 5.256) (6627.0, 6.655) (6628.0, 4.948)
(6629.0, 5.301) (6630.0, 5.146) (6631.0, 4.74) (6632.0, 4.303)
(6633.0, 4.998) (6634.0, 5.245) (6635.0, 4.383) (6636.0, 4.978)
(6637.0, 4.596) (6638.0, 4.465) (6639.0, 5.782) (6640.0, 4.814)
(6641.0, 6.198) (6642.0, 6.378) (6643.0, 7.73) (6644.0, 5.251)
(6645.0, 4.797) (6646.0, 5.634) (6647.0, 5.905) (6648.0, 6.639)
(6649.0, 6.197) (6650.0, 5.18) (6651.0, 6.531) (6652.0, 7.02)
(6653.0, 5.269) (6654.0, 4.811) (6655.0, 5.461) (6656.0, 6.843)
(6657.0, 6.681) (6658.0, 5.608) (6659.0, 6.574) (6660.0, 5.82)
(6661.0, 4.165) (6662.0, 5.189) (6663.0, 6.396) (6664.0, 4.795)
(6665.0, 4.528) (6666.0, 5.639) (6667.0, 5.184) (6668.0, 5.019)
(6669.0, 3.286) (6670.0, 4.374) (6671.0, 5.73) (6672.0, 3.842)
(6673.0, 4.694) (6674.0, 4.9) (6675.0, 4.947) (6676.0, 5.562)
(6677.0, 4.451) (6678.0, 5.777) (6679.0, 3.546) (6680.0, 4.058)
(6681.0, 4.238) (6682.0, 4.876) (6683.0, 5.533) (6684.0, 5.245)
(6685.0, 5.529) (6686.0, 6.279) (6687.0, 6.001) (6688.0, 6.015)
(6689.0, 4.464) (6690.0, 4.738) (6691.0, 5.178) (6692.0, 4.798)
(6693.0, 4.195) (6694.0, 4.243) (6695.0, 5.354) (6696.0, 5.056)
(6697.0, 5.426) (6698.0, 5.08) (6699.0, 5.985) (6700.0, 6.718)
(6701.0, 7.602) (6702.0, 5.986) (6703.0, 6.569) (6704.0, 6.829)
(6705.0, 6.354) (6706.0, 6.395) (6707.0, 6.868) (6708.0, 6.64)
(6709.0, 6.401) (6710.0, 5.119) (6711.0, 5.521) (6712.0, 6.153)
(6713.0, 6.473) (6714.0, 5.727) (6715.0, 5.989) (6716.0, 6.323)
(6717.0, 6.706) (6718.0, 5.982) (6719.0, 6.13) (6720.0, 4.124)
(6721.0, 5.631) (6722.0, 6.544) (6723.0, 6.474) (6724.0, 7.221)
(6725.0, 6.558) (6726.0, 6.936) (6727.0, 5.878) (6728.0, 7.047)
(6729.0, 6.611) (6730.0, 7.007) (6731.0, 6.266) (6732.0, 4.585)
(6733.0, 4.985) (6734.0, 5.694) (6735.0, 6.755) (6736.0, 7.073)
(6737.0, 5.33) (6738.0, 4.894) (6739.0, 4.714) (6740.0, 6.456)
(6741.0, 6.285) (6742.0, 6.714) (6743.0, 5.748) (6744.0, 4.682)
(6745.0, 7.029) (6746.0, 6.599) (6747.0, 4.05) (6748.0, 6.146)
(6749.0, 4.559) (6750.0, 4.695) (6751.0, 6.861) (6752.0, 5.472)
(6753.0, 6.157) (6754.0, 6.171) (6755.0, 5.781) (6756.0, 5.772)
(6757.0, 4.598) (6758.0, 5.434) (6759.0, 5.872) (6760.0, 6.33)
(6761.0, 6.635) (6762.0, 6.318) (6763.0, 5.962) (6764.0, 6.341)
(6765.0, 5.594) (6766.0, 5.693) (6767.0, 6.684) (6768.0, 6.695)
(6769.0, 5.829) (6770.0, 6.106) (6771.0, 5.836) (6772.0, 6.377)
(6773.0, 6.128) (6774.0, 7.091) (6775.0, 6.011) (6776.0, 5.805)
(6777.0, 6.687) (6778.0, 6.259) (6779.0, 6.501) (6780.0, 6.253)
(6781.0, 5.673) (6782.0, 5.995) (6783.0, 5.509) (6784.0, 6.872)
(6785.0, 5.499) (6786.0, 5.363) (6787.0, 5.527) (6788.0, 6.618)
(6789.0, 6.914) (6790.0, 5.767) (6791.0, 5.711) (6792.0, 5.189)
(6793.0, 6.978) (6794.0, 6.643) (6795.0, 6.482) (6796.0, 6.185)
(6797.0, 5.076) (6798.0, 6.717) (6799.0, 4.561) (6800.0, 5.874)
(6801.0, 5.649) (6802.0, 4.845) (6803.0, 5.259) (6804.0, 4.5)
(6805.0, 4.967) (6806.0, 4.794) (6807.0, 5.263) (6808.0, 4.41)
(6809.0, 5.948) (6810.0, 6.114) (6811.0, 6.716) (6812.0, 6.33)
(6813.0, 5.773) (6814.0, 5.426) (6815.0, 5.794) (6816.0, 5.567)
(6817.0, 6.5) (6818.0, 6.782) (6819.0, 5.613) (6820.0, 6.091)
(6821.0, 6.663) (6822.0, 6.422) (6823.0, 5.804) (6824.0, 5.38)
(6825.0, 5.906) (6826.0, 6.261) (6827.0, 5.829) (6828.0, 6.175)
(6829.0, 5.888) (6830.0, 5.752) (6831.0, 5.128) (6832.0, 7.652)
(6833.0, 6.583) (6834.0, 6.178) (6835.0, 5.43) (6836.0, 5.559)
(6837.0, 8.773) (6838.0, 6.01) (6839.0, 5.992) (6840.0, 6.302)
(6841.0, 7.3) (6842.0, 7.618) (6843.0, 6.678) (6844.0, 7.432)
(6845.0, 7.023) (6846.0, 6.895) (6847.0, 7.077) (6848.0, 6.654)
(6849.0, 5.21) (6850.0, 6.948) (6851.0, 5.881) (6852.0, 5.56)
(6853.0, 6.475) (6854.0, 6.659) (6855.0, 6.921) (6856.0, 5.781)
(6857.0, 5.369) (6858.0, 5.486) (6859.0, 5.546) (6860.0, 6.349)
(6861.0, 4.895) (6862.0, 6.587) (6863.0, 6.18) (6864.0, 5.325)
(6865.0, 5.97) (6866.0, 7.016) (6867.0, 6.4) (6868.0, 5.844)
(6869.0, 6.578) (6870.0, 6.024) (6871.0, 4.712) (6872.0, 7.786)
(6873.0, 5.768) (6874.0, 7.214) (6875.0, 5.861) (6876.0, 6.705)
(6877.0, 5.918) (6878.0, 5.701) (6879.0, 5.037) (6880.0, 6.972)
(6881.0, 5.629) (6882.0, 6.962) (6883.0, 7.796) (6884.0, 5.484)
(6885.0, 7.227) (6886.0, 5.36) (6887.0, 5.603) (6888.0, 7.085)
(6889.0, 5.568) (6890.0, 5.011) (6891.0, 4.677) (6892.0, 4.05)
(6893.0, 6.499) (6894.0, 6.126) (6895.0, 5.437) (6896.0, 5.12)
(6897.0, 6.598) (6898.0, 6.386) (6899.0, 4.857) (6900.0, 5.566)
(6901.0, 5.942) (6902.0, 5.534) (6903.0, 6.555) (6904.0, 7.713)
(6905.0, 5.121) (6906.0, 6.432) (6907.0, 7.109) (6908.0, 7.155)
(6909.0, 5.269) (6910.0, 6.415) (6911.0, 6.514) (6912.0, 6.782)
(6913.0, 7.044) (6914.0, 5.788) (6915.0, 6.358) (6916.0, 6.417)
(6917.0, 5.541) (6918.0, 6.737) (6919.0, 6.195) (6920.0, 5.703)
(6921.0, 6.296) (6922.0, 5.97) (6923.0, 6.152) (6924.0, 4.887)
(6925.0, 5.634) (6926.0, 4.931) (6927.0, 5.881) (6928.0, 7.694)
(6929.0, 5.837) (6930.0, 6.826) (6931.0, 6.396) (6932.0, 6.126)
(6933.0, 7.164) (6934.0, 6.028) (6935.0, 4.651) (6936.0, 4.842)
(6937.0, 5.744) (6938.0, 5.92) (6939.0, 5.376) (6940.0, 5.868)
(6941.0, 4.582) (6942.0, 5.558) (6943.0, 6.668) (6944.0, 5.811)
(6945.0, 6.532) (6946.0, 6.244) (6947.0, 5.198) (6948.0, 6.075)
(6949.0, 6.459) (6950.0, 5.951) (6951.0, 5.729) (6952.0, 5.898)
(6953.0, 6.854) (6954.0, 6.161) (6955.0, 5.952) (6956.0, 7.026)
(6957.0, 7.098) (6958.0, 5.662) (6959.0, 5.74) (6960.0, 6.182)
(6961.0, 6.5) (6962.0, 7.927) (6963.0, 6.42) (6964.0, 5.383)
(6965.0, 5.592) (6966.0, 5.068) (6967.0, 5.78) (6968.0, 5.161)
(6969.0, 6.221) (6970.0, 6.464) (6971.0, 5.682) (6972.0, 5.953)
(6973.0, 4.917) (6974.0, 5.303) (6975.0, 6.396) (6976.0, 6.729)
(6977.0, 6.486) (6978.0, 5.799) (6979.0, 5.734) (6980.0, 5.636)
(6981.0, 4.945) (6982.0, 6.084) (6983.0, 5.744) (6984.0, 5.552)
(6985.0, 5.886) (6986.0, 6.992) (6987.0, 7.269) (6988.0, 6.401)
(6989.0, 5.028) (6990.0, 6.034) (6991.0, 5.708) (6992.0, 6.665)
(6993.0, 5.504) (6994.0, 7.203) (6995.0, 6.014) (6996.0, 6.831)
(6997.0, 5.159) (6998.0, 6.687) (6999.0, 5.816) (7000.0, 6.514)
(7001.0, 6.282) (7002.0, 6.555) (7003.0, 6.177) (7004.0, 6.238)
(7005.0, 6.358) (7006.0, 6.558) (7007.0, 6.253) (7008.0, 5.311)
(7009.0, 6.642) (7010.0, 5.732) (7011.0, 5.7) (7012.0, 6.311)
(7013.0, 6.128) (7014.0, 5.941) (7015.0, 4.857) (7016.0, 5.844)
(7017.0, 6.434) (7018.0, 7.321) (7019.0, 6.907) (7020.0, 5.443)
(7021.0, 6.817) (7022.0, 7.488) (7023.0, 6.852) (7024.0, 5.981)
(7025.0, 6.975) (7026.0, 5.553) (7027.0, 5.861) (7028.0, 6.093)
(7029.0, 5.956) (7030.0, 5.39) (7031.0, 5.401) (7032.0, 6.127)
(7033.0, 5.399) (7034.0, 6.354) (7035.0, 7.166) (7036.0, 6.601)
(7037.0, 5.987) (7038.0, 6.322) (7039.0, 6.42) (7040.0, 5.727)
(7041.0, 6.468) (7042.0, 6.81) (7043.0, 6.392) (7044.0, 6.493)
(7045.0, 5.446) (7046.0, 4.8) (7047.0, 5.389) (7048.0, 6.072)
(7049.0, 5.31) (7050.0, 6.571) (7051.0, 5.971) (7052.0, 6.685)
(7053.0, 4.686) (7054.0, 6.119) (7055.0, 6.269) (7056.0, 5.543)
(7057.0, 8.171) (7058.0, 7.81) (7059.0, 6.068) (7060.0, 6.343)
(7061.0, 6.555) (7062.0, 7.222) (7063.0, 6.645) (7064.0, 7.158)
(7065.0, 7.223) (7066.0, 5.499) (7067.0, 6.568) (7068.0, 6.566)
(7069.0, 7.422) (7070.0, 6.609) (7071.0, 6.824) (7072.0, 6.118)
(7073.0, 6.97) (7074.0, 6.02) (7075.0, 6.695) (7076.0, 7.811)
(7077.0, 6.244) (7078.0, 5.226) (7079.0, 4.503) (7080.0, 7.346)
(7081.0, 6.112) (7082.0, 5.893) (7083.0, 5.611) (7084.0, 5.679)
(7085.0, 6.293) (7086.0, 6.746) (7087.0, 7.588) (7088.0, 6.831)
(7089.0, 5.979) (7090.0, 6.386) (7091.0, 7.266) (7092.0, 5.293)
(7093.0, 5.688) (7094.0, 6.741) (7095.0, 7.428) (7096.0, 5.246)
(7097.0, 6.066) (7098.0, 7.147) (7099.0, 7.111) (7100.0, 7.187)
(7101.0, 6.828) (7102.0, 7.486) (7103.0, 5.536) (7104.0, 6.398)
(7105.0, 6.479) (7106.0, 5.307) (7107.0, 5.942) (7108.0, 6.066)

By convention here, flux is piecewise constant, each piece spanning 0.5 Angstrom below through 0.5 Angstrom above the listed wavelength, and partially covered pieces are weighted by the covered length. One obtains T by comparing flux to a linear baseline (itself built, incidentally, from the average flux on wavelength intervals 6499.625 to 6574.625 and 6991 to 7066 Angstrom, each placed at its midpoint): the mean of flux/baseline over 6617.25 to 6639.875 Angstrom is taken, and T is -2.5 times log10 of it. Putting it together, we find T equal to 0.14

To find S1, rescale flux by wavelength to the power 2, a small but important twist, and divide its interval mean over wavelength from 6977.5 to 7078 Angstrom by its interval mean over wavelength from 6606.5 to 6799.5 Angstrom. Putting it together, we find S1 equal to 1.19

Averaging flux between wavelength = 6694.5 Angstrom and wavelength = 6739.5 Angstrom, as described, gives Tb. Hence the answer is 6.08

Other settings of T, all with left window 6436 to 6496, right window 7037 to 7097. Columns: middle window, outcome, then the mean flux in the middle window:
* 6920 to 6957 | 0.06 mag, 5.98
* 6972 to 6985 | 0.09 mag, 5.79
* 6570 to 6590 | 0.08 mag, 5.8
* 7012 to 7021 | 0.03 mag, 6.16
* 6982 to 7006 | 0.02 mag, 6.21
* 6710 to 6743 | 0.04 mag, 6.07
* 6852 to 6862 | 0.06 mag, 5.96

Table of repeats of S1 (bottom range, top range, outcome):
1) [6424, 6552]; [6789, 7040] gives 1.15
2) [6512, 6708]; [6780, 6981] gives 1.15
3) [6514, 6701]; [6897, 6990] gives 1.18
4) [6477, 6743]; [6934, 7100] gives 1.22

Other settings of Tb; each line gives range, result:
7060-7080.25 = 6.55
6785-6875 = 6.07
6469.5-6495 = 5.68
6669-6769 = 5.73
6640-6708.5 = 5.51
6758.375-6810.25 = 5.92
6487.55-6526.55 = 5.65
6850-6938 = 6.06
